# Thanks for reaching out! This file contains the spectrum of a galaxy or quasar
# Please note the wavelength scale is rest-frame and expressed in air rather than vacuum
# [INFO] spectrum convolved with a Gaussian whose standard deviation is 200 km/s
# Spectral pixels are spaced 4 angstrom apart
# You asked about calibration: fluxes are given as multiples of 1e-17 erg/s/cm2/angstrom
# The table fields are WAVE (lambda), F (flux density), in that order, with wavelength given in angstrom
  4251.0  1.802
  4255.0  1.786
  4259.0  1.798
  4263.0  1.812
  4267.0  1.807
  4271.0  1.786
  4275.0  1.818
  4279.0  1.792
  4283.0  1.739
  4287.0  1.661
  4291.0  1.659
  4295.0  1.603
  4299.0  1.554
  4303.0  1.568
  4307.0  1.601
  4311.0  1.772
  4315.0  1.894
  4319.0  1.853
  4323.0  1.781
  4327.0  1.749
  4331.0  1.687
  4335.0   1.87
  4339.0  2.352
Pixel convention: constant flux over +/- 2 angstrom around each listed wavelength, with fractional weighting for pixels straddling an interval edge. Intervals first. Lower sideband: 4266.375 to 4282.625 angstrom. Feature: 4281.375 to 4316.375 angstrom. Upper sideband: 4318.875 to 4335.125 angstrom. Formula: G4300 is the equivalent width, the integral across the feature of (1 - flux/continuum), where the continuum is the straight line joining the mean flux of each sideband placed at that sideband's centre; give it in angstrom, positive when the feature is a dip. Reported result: 2.3 angstrom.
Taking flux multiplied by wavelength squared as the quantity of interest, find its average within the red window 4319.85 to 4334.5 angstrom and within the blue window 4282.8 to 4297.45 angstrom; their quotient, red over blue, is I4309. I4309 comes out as 1.08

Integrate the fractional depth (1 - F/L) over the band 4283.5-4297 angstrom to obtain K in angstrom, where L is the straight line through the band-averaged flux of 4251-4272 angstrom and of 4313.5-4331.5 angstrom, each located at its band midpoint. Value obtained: 1.1 angstrom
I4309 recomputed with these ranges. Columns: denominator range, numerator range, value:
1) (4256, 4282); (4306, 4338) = 1.03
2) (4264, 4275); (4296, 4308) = 0.89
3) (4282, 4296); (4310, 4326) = 1.11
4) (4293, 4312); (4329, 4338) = 1.16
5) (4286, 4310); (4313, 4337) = 1.13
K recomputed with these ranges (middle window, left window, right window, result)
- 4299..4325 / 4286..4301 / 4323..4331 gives -0.7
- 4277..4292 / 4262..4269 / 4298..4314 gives 0.1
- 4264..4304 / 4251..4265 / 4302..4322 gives 1.6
